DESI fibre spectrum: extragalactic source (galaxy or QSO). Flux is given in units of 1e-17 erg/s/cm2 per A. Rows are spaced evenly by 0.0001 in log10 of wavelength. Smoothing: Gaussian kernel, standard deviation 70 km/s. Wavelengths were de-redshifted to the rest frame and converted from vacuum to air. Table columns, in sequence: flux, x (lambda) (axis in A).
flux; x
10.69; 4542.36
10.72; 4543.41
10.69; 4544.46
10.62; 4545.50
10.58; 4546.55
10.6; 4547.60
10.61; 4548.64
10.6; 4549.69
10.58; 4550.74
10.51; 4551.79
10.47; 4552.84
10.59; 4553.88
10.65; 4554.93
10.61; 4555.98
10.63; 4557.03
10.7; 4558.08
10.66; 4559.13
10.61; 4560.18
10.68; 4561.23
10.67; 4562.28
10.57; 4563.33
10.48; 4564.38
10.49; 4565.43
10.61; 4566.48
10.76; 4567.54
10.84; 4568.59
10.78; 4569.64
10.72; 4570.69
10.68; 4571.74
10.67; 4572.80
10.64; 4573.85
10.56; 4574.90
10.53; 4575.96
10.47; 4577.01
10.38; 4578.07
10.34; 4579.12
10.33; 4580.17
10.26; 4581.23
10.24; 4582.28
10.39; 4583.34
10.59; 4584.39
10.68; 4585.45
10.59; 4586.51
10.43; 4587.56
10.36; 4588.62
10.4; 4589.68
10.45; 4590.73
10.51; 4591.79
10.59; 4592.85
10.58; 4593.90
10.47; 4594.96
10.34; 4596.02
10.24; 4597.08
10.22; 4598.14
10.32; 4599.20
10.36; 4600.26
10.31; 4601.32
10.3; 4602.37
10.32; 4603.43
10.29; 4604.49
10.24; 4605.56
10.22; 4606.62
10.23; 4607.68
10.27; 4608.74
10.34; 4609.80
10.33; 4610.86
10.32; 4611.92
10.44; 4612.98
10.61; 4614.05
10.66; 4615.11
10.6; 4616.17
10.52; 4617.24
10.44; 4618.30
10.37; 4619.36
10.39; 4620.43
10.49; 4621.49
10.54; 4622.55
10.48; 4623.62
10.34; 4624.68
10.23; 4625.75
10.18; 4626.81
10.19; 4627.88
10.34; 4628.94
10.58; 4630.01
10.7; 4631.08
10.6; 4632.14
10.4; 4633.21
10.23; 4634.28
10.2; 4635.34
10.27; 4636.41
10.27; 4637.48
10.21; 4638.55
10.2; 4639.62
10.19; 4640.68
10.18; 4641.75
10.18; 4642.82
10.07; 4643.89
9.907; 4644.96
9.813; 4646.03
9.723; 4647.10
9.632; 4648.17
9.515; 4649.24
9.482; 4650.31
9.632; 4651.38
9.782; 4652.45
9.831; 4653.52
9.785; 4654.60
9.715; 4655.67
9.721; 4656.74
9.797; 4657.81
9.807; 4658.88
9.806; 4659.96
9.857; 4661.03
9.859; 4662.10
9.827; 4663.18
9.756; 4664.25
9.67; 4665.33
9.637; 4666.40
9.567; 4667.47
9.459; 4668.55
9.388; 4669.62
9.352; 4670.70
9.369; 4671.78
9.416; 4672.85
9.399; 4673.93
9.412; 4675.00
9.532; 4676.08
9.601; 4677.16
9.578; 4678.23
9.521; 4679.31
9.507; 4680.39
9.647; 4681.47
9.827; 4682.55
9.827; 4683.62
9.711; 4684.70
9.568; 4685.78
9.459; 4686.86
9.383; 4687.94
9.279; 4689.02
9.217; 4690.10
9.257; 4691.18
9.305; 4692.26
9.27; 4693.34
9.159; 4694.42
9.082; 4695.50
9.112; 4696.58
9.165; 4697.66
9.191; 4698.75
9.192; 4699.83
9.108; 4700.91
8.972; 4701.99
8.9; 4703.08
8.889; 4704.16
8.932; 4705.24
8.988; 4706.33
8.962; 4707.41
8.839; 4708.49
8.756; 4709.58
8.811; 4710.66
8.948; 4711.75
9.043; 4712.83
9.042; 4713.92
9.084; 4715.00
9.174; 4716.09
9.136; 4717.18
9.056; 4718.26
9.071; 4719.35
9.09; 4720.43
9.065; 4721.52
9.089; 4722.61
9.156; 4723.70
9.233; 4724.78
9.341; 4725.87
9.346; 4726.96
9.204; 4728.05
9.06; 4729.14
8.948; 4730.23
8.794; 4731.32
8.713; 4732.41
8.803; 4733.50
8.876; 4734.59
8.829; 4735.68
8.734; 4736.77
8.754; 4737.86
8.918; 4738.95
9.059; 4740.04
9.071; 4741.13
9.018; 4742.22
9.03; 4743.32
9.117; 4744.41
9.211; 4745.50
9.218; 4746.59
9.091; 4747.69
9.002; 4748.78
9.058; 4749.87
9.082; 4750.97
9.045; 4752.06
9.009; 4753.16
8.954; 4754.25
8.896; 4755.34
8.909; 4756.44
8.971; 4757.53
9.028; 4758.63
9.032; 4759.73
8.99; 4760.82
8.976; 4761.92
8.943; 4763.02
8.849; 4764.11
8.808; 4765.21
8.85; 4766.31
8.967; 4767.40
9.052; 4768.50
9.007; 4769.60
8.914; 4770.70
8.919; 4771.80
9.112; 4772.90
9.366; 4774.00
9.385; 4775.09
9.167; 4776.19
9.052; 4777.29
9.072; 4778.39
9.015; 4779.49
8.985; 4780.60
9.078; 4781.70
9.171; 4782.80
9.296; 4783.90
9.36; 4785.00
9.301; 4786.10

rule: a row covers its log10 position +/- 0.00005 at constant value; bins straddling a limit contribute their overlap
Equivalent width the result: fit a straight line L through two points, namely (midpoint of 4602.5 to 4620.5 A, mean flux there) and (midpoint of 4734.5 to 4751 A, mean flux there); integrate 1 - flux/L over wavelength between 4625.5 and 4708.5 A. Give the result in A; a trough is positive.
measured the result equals 1.24 A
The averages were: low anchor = 10.4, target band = 9.66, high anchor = 9.01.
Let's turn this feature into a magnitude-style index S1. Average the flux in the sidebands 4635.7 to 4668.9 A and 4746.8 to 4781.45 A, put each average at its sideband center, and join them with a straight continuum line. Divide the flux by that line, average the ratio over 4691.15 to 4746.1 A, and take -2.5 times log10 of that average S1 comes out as 0.04 mag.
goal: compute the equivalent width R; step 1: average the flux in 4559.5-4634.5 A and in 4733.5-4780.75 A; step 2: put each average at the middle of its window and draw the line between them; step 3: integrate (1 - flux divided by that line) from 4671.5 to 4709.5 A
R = 1.2 A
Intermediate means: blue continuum 10.5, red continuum 9.01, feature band 9.3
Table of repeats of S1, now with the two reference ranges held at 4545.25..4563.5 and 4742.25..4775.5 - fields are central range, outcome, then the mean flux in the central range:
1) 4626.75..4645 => -0.03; 10.3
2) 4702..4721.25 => 0.05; 8.98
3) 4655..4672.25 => 0.01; 9.66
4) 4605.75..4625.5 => -0.03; 10.4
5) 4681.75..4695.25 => 0.02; 9.44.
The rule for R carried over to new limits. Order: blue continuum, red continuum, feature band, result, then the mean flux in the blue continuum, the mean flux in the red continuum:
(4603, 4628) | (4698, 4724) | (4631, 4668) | -0.1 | 10.4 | 9.02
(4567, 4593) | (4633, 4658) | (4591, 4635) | -0.7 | 10.5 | 9.94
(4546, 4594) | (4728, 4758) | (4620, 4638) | -0.6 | 10.6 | 8.98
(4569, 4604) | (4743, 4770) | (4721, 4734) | 0.3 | 10.5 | 9.01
